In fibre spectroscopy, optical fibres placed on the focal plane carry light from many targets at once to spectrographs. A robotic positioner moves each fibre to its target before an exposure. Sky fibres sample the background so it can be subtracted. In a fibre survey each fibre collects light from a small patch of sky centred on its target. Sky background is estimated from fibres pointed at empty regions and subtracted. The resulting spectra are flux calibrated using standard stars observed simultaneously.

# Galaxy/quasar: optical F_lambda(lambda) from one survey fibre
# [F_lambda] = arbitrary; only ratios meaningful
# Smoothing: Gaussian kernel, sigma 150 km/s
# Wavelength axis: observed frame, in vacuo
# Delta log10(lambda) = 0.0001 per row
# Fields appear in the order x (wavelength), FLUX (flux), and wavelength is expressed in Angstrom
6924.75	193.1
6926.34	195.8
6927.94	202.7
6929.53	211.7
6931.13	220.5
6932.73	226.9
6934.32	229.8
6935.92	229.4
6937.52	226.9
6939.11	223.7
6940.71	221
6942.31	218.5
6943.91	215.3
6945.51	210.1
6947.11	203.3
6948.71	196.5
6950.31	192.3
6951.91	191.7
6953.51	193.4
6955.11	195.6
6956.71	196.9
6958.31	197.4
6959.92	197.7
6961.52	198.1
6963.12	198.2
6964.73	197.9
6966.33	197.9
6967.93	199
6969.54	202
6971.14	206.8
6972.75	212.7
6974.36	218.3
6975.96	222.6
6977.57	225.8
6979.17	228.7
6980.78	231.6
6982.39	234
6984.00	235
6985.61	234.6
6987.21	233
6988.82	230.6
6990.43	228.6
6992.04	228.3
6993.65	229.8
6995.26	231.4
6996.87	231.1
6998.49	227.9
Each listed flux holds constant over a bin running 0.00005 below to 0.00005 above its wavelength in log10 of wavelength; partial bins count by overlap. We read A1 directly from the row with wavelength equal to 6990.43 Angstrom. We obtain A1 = 228.6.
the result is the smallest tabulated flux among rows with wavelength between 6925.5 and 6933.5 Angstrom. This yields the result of 195.8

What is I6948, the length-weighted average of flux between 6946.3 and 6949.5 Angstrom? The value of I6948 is 200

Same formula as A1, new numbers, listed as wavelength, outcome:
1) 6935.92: 229.4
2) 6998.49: 227.9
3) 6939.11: 223.7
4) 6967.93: 199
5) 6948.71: 196.5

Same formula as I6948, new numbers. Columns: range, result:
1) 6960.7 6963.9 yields 199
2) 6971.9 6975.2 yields 215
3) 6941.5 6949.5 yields 209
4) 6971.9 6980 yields 222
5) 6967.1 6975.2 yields 208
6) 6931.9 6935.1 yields 228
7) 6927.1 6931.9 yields 211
